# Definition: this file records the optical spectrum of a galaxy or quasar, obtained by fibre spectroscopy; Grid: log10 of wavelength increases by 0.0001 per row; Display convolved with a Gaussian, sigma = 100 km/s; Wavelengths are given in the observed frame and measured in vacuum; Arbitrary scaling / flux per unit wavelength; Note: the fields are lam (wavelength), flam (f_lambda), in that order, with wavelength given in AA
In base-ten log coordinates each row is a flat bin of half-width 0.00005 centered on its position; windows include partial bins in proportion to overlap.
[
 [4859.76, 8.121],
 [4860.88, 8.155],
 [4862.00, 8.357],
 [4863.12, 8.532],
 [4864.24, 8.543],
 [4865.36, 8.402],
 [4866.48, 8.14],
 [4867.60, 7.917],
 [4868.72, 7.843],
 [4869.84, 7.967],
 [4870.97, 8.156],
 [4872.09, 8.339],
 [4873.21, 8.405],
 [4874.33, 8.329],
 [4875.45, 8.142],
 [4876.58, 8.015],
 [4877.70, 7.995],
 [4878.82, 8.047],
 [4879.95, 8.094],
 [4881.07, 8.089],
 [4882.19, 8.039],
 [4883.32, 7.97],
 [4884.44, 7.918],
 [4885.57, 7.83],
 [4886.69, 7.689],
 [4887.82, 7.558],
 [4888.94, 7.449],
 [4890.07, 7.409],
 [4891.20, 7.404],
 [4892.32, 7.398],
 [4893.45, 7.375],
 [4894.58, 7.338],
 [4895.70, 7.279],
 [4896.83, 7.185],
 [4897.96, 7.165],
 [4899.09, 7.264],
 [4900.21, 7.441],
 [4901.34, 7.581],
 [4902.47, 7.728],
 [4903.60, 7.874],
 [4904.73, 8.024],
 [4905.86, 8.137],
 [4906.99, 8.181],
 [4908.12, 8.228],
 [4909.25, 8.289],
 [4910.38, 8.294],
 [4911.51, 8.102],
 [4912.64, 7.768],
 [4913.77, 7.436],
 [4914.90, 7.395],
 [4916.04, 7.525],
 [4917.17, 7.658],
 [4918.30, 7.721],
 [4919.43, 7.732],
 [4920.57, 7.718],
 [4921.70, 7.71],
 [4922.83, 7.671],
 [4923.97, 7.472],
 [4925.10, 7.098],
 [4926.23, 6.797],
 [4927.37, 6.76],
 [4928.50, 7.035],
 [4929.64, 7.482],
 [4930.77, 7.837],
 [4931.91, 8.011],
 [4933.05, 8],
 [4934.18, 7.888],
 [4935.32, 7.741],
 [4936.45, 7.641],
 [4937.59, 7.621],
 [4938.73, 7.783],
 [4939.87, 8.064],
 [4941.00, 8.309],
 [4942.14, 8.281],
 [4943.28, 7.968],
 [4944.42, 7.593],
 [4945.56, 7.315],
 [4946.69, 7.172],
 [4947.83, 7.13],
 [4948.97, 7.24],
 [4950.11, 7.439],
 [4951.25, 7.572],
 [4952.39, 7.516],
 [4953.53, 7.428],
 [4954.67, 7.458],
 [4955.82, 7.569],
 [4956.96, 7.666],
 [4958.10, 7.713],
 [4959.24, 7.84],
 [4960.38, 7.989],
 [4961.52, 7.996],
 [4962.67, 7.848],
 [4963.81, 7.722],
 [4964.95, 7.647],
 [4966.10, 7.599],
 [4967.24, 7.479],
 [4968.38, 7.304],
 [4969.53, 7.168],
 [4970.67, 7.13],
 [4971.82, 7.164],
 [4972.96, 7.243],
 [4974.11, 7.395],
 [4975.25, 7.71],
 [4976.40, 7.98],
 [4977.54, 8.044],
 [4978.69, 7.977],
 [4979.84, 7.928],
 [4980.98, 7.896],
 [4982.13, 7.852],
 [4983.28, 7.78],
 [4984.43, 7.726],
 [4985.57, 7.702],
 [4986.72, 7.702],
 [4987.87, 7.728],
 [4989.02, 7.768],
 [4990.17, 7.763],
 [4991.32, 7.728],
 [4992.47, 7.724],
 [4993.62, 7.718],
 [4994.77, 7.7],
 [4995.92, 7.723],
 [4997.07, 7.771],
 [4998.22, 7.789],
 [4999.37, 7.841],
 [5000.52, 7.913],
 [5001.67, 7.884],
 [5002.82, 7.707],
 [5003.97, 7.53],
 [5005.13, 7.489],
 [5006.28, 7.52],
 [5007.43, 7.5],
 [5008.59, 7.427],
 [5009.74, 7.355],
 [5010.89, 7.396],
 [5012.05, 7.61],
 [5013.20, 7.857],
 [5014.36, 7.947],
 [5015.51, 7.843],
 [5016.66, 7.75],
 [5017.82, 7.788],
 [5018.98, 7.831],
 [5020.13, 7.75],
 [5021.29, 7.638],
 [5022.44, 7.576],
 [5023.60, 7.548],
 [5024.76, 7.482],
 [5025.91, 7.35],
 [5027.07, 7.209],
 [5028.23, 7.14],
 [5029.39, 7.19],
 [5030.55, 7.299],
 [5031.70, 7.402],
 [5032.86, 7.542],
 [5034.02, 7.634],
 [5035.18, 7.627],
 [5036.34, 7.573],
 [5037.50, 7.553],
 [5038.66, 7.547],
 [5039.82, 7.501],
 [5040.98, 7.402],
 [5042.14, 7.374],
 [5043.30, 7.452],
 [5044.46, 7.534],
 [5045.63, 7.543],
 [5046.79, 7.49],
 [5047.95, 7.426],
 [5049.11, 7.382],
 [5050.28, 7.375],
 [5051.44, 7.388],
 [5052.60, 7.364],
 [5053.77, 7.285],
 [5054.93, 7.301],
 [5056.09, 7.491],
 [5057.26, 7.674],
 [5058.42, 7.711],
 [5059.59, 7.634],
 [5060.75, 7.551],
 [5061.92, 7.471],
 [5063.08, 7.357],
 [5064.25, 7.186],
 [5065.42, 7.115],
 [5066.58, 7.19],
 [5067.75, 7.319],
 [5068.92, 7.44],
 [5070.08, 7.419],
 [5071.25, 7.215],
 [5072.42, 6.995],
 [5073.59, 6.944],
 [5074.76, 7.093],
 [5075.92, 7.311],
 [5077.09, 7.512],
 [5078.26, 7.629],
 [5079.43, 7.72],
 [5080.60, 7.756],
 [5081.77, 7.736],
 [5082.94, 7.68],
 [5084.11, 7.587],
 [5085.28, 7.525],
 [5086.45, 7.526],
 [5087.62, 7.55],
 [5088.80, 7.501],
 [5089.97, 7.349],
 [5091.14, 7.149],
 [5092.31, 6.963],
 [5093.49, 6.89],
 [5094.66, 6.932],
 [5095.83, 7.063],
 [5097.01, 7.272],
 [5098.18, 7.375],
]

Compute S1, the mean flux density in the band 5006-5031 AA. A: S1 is 7.55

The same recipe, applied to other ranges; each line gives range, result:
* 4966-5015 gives 7.66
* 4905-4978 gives 7.65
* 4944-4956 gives 7.39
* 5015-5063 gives 7.5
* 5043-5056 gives 7.41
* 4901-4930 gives 7.67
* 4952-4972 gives 7.57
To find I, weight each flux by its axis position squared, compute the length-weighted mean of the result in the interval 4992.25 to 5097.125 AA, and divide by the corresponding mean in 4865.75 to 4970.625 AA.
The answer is 1.02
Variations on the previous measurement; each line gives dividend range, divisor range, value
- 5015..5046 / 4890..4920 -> 1.03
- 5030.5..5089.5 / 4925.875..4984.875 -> 1.02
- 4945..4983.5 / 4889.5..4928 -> 1.02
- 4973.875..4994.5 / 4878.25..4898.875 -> 1.06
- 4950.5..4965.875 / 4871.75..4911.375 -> 1.01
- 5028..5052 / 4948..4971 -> 1.02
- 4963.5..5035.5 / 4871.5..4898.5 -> 1.03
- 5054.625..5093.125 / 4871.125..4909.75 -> 1.02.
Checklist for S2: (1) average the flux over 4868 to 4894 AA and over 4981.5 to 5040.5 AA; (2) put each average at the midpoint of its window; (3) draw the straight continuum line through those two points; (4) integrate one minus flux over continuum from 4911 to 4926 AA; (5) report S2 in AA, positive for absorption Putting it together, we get 0.4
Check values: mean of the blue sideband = 7.89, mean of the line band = 7.6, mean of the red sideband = 7.63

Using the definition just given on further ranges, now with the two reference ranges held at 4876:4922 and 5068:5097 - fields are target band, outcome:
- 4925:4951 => 0.2 AA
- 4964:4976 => 0.3 AA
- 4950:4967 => -0.1 AA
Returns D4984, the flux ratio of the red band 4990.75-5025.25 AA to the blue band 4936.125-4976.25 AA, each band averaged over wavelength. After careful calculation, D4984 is 1.01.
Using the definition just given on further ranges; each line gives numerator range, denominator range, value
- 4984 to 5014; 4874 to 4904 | 1.00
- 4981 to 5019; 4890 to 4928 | 1.01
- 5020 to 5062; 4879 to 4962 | 0.97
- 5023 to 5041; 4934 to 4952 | 0.97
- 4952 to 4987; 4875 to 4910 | 0.99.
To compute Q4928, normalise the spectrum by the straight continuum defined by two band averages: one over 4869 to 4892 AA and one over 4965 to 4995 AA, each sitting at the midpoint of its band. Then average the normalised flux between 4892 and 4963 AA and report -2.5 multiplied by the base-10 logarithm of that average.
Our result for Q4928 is 0.02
